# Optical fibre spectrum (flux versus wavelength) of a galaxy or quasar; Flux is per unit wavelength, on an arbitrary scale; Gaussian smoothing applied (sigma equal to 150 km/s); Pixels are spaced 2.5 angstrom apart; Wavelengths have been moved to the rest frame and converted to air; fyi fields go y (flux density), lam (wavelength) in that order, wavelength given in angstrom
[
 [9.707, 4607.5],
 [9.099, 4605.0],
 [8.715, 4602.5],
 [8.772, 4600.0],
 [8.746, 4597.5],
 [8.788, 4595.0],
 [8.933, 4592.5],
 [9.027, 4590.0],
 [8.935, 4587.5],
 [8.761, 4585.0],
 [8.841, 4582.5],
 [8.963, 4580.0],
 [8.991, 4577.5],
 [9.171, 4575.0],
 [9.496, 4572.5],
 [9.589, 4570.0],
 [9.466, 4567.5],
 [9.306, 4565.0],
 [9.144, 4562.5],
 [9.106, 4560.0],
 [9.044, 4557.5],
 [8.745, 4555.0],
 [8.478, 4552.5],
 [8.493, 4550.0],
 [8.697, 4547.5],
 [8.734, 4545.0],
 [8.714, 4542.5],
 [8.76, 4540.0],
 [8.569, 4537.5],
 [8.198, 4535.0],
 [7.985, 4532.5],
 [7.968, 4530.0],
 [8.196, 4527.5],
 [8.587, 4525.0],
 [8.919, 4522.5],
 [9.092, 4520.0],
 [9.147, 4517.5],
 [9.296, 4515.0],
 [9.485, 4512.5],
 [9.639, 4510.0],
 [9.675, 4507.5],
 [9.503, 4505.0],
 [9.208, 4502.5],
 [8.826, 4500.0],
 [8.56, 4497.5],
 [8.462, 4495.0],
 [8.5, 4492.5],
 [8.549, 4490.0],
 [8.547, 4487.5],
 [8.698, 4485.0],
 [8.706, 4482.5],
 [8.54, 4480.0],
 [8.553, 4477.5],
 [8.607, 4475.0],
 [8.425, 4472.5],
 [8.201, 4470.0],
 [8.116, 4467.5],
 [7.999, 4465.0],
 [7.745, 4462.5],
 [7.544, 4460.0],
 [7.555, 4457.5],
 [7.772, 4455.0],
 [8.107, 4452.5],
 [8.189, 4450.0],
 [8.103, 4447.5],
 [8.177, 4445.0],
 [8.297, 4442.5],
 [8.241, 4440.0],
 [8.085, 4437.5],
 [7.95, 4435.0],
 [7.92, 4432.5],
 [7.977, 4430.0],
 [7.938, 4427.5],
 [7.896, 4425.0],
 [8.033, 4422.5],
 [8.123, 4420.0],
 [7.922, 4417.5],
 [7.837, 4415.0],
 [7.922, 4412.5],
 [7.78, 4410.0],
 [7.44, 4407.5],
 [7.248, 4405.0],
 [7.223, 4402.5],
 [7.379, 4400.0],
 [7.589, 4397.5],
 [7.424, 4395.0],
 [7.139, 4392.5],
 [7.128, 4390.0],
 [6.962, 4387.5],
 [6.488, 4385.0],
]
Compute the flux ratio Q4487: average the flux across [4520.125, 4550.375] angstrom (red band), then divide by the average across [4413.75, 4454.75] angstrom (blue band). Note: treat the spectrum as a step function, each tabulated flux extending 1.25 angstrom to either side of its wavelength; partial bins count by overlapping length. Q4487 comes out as 1.06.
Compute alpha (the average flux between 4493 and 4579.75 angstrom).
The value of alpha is 8.92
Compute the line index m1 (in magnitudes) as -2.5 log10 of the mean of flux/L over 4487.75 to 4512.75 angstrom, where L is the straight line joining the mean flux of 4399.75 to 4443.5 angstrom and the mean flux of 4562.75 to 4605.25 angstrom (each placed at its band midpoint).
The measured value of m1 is -0.07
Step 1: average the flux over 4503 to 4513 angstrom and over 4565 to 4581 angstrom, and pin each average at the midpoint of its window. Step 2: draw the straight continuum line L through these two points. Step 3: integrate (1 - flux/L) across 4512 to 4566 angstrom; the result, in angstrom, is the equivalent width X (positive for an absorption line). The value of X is 3.9 angstrom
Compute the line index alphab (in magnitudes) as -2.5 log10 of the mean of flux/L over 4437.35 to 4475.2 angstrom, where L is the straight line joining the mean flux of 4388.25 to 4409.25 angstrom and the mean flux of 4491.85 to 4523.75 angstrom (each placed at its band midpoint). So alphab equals 0.03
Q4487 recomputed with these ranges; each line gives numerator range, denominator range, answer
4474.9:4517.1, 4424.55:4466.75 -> 1.12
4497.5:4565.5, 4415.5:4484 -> 1.09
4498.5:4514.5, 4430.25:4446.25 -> 1.16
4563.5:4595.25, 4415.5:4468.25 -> 1.14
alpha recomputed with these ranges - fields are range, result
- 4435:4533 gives 8.5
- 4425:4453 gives 8.08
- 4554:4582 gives 9.18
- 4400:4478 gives 7.95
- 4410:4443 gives 8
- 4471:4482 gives 8.54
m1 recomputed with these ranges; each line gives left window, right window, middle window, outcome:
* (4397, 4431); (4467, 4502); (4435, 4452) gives -0.01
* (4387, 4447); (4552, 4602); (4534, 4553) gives 0.02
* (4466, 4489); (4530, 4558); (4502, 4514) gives -0.12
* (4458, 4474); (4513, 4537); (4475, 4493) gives -0.05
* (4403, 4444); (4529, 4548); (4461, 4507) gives -0.05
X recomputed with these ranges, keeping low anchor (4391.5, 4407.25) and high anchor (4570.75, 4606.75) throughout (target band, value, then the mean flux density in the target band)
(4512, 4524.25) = -1.15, 9.15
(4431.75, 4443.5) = -0.66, 8.1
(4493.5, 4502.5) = -0.56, 8.7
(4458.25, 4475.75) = -0.30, 8.06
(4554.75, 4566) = -0.48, 9.09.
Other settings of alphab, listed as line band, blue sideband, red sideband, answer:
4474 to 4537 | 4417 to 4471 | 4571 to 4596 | -0.04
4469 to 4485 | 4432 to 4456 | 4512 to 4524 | 0.01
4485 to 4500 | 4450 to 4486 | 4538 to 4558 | -0.03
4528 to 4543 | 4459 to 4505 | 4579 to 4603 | 0.04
